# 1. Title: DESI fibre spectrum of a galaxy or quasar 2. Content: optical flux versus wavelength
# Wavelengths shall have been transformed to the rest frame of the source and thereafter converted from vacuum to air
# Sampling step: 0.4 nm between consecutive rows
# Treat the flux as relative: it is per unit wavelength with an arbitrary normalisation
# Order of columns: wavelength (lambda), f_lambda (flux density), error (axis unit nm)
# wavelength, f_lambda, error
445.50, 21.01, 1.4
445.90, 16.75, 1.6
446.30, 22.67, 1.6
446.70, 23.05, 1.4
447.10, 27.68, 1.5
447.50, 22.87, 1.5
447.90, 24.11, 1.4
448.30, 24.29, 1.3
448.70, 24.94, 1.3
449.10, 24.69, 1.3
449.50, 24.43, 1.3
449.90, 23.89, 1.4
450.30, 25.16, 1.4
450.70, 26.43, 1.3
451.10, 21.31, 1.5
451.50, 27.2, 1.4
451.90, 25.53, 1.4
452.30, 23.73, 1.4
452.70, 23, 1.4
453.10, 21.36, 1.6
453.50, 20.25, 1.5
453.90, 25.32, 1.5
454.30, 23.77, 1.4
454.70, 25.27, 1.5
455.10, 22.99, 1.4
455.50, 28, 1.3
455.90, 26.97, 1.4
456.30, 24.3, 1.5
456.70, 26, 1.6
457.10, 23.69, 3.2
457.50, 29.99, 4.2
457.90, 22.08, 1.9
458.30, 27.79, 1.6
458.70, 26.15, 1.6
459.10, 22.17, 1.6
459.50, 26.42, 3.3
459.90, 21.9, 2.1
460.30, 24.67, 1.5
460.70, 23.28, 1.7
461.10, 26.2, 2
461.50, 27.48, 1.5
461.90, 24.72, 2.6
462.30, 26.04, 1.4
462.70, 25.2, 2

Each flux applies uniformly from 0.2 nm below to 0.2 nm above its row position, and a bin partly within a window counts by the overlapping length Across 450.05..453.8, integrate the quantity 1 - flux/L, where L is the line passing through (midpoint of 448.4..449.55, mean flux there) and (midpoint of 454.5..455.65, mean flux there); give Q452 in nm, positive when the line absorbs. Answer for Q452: 0.17 nm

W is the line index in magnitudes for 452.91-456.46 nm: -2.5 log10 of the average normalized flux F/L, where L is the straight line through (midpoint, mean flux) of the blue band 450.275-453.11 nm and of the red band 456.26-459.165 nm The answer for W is 0.029 mag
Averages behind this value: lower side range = 24.3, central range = 24.3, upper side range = 25.5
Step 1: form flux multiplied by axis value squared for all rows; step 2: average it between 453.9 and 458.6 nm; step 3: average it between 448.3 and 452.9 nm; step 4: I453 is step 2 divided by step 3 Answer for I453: 1.07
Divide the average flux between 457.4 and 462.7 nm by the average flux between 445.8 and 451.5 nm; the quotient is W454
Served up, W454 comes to 1.1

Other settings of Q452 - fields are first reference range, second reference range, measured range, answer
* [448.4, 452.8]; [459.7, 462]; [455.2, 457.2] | -0.09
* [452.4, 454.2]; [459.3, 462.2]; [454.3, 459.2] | -0.36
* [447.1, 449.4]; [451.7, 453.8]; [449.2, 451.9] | -0.13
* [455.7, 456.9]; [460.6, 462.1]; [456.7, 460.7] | 0.11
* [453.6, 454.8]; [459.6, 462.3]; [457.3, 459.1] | -0.10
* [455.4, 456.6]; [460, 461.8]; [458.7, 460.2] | 0.09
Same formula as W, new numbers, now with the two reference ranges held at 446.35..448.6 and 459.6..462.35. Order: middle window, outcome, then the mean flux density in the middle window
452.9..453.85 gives 0.14 mag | 21.5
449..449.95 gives 0.00 mag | 24.4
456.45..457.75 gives -0.07 mag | 26.3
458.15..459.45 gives -0.03 mag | 25.4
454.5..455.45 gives 0.00 mag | 24.7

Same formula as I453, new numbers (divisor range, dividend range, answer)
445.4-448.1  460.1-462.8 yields 1.20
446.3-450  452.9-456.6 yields 1.03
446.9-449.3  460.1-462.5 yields 1.09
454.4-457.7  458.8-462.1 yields 0.97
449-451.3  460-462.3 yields 1.09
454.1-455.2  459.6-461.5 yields 1.04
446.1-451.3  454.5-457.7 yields 1.10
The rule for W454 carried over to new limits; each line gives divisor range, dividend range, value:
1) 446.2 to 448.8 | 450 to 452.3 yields 1.03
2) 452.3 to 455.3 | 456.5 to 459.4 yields 1.10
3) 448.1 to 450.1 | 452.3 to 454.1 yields 0.93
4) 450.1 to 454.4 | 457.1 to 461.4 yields 1.05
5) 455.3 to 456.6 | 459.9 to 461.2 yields 0.92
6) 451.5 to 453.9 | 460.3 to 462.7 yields 1.09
